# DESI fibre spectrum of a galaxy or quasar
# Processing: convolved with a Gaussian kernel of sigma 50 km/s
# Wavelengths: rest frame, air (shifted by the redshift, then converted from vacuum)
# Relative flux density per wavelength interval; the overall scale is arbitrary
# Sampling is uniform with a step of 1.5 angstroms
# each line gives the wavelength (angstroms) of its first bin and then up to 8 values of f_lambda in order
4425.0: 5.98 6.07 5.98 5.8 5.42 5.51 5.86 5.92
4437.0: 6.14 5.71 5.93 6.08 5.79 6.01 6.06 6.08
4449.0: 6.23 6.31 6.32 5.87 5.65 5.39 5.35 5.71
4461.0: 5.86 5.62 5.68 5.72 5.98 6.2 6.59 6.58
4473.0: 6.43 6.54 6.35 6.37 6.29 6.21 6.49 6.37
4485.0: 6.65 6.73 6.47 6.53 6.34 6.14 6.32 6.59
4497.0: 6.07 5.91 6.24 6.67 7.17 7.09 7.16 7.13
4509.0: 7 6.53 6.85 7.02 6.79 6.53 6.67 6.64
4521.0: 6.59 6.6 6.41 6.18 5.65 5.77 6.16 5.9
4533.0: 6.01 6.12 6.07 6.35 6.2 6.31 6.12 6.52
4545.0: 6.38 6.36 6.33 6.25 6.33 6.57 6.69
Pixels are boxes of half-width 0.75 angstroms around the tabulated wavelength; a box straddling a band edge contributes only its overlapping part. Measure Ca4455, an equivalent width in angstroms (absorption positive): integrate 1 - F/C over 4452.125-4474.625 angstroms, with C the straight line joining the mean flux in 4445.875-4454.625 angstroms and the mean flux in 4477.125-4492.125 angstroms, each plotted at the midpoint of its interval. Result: 1.12 angstroms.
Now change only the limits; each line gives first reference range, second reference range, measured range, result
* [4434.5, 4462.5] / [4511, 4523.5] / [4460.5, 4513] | -0.7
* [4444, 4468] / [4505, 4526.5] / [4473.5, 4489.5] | -0.6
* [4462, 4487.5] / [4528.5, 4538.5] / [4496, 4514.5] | -1.7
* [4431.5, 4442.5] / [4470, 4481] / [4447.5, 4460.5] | 0.5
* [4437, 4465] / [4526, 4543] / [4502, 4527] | -3.0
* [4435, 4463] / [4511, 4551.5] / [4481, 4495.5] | -0.8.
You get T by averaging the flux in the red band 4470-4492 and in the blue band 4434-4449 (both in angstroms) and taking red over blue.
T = 1.08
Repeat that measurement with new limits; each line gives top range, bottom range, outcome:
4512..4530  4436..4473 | 1.08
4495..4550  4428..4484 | 1.07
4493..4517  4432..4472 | 1.13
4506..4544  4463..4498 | 1.02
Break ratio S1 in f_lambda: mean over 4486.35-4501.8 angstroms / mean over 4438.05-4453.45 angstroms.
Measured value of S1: 1.05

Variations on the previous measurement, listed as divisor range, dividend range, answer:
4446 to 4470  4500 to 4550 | 1.10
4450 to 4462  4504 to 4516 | 1.20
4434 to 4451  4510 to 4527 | 1.09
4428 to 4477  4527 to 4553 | 1.04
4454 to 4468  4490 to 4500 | 1.10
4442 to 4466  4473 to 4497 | 1.10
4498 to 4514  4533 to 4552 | 0.92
